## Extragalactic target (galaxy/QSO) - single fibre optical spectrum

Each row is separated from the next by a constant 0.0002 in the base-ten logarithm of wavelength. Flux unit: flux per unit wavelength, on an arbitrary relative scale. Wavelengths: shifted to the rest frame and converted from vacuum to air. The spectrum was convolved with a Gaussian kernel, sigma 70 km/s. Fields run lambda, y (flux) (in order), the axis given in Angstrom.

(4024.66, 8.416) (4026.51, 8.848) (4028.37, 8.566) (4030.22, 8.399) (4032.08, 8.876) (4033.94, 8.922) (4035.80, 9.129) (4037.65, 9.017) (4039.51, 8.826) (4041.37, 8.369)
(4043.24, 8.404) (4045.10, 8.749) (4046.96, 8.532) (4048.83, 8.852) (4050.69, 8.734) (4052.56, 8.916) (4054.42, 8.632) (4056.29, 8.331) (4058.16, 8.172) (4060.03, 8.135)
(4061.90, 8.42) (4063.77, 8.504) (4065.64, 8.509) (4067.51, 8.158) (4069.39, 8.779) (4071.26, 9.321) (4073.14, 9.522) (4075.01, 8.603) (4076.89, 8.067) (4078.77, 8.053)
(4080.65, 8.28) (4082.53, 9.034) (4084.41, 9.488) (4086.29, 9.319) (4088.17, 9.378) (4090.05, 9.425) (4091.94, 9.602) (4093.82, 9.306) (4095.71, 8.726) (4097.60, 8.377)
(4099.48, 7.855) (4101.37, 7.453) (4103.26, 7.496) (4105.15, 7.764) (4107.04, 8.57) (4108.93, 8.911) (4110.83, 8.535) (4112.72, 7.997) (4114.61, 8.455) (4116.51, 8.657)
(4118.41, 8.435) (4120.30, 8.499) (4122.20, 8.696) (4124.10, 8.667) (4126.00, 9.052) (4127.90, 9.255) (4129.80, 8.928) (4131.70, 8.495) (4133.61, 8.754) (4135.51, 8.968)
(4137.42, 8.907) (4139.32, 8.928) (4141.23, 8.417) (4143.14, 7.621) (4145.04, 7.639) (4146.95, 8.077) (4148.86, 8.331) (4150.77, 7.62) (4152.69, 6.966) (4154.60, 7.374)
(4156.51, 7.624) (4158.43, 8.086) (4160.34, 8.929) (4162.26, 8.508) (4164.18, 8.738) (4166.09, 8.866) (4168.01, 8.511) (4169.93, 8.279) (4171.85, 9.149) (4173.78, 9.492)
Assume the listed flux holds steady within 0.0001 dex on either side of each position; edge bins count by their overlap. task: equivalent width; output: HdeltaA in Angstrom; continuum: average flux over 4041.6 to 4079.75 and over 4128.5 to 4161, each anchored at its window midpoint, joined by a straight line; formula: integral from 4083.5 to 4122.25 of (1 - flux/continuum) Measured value -1.0 Angstrom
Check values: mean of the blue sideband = 8.56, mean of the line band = 8.61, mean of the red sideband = 8.22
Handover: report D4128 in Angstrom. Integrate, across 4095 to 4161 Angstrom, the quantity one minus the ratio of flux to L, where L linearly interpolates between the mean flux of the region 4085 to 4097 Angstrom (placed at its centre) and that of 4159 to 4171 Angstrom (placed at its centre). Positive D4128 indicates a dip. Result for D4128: 4.7 Angstrom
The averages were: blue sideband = 9.27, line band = 8.31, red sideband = 8.63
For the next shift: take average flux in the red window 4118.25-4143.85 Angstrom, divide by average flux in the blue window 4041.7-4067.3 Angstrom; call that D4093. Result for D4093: 1.0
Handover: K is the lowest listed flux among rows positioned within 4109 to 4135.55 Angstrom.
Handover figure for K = 7.997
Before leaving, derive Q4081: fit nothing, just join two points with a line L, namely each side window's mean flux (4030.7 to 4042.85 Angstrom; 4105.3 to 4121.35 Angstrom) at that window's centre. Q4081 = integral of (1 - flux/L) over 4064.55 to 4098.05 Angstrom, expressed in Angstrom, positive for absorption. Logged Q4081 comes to -1.1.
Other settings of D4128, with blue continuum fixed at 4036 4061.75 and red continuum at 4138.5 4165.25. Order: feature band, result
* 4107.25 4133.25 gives -1.37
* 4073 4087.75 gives -0.60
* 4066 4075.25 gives -0.42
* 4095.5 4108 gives 0.50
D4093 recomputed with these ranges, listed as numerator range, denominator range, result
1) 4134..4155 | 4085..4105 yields 0.94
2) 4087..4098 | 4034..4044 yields 1.05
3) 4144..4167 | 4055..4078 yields 0.94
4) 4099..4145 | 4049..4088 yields 0.98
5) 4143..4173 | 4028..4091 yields 0.94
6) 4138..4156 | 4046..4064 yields 0.93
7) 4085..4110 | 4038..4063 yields 1.01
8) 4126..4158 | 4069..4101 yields 0.93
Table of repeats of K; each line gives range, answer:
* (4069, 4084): 8.053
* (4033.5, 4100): 7.855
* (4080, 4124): 7.453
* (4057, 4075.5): 8.135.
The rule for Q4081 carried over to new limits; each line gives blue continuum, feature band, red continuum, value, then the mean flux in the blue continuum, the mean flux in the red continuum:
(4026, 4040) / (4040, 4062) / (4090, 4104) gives 0.5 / 8.82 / 8.48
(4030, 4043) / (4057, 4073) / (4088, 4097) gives 0.8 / 8.79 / 9.24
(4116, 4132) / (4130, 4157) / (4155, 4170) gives 1.4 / 8.76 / 8.42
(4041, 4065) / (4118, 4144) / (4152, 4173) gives -1.0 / 8.52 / 8.3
